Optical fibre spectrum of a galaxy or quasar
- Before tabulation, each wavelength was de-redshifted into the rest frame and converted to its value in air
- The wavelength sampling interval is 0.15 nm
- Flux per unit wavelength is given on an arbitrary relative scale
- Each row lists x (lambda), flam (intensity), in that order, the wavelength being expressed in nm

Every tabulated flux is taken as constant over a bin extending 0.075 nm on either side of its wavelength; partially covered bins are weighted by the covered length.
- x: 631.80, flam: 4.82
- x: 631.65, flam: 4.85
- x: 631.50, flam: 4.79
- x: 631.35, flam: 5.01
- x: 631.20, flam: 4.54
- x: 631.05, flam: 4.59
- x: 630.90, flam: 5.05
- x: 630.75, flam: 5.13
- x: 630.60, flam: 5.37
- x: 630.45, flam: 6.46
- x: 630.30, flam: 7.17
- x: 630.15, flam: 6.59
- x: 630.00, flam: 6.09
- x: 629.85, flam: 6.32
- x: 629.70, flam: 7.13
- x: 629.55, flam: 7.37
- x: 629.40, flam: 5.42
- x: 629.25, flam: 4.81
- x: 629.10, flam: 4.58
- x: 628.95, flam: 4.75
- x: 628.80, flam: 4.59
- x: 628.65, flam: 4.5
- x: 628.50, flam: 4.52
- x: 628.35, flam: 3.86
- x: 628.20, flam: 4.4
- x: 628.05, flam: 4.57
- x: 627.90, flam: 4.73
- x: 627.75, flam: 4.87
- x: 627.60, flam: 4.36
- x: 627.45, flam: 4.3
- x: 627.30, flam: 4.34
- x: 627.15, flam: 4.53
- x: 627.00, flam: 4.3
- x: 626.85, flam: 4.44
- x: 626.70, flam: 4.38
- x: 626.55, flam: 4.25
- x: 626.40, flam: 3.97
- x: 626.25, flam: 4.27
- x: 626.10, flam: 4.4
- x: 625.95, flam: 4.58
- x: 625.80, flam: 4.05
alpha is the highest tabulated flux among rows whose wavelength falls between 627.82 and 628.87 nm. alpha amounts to 4.73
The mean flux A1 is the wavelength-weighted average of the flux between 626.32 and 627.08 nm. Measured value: 4.27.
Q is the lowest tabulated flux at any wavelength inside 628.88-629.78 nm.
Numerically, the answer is 4.58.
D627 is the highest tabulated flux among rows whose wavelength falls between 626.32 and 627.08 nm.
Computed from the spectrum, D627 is 4.44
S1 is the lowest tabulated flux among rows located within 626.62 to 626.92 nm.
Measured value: 4.38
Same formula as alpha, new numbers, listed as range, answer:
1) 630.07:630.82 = 7.17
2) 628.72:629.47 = 5.42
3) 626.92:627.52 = 4.53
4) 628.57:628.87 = 4.59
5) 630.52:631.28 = 5.37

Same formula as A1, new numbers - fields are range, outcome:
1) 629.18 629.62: 5.86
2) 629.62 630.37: 6.66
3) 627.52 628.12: 4.63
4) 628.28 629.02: 4.45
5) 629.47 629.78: 7.21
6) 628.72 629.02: 4.67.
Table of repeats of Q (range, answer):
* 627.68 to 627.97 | 4.73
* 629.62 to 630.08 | 6.09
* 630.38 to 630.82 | 5.13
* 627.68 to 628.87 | 3.86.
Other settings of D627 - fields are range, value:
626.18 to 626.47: 4.27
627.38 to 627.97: 4.87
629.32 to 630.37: 7.37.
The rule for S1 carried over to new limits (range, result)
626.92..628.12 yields 4.3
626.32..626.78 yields 3.97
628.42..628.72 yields 4.5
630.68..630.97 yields 5.05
